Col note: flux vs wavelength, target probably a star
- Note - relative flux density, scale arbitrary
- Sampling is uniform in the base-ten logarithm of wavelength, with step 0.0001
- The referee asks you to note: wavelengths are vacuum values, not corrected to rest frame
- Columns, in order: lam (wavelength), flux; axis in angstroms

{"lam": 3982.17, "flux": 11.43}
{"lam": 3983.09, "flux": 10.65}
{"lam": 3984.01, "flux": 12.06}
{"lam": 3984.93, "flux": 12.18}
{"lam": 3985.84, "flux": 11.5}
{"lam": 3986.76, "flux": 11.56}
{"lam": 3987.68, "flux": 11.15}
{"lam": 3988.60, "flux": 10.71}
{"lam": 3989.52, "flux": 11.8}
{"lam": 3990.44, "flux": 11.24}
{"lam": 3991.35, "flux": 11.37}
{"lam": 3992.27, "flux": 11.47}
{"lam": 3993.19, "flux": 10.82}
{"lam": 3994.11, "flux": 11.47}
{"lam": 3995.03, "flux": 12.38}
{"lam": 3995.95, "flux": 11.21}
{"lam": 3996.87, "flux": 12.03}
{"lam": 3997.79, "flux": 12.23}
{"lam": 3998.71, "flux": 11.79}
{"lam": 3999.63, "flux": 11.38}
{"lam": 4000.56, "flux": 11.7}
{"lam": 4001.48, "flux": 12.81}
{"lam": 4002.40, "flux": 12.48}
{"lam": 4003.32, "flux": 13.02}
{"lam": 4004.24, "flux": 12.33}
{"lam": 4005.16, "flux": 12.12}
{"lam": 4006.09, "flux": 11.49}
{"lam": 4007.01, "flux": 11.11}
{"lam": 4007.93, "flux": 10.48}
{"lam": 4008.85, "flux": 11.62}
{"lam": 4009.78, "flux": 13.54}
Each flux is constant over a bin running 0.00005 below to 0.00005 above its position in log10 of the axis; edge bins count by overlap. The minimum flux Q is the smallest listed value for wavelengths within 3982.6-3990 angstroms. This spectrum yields 10.65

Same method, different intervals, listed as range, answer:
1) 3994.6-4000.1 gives 11.21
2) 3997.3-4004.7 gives 11.38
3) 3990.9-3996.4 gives 10.82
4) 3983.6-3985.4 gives 12.06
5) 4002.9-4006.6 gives 11.49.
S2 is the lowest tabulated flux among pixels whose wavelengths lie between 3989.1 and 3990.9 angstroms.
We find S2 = 11.24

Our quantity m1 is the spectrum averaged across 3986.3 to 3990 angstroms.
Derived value 11.3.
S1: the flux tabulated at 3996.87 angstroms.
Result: 12.03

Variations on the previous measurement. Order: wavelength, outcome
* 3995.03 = 12.38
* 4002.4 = 12.48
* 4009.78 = 13.54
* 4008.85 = 11.62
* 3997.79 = 12.23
